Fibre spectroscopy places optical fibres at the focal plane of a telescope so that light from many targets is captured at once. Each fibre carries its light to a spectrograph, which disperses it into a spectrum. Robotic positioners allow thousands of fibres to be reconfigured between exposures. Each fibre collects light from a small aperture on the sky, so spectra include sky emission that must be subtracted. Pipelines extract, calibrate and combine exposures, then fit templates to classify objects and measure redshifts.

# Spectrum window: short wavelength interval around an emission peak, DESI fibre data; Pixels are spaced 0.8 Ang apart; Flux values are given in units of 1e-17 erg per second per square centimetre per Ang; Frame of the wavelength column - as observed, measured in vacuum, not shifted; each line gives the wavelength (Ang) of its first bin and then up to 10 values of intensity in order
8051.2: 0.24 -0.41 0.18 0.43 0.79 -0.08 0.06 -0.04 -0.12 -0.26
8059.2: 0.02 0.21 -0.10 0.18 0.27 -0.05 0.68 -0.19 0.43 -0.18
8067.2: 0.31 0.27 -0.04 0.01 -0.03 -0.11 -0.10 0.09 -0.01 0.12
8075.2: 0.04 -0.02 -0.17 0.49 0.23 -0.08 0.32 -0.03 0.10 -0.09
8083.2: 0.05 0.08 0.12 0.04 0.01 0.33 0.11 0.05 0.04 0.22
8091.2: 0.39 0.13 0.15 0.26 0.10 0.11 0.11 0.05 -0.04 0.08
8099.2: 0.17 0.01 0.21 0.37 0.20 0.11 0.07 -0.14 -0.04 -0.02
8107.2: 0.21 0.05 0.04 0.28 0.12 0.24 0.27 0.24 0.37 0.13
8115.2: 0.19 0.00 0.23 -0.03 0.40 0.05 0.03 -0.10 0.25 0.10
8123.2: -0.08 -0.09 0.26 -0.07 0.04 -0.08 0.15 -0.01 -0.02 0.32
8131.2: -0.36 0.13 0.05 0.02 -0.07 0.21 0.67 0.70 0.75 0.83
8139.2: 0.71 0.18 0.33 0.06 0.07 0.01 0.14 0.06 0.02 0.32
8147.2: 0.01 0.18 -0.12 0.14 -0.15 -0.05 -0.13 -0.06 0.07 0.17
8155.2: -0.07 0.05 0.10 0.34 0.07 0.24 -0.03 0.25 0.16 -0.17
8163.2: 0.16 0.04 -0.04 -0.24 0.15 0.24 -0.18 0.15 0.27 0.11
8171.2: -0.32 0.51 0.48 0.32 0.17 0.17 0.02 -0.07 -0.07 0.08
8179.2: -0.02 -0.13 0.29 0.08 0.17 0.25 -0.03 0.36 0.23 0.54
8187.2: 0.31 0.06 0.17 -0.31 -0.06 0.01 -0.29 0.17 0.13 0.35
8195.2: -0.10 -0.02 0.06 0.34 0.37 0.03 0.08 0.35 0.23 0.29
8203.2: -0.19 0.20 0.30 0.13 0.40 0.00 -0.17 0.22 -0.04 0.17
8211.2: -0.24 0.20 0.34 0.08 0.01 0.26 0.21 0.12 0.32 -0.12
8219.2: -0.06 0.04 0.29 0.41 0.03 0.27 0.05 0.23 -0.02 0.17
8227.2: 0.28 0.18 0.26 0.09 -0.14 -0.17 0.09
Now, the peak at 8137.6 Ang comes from H-beta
